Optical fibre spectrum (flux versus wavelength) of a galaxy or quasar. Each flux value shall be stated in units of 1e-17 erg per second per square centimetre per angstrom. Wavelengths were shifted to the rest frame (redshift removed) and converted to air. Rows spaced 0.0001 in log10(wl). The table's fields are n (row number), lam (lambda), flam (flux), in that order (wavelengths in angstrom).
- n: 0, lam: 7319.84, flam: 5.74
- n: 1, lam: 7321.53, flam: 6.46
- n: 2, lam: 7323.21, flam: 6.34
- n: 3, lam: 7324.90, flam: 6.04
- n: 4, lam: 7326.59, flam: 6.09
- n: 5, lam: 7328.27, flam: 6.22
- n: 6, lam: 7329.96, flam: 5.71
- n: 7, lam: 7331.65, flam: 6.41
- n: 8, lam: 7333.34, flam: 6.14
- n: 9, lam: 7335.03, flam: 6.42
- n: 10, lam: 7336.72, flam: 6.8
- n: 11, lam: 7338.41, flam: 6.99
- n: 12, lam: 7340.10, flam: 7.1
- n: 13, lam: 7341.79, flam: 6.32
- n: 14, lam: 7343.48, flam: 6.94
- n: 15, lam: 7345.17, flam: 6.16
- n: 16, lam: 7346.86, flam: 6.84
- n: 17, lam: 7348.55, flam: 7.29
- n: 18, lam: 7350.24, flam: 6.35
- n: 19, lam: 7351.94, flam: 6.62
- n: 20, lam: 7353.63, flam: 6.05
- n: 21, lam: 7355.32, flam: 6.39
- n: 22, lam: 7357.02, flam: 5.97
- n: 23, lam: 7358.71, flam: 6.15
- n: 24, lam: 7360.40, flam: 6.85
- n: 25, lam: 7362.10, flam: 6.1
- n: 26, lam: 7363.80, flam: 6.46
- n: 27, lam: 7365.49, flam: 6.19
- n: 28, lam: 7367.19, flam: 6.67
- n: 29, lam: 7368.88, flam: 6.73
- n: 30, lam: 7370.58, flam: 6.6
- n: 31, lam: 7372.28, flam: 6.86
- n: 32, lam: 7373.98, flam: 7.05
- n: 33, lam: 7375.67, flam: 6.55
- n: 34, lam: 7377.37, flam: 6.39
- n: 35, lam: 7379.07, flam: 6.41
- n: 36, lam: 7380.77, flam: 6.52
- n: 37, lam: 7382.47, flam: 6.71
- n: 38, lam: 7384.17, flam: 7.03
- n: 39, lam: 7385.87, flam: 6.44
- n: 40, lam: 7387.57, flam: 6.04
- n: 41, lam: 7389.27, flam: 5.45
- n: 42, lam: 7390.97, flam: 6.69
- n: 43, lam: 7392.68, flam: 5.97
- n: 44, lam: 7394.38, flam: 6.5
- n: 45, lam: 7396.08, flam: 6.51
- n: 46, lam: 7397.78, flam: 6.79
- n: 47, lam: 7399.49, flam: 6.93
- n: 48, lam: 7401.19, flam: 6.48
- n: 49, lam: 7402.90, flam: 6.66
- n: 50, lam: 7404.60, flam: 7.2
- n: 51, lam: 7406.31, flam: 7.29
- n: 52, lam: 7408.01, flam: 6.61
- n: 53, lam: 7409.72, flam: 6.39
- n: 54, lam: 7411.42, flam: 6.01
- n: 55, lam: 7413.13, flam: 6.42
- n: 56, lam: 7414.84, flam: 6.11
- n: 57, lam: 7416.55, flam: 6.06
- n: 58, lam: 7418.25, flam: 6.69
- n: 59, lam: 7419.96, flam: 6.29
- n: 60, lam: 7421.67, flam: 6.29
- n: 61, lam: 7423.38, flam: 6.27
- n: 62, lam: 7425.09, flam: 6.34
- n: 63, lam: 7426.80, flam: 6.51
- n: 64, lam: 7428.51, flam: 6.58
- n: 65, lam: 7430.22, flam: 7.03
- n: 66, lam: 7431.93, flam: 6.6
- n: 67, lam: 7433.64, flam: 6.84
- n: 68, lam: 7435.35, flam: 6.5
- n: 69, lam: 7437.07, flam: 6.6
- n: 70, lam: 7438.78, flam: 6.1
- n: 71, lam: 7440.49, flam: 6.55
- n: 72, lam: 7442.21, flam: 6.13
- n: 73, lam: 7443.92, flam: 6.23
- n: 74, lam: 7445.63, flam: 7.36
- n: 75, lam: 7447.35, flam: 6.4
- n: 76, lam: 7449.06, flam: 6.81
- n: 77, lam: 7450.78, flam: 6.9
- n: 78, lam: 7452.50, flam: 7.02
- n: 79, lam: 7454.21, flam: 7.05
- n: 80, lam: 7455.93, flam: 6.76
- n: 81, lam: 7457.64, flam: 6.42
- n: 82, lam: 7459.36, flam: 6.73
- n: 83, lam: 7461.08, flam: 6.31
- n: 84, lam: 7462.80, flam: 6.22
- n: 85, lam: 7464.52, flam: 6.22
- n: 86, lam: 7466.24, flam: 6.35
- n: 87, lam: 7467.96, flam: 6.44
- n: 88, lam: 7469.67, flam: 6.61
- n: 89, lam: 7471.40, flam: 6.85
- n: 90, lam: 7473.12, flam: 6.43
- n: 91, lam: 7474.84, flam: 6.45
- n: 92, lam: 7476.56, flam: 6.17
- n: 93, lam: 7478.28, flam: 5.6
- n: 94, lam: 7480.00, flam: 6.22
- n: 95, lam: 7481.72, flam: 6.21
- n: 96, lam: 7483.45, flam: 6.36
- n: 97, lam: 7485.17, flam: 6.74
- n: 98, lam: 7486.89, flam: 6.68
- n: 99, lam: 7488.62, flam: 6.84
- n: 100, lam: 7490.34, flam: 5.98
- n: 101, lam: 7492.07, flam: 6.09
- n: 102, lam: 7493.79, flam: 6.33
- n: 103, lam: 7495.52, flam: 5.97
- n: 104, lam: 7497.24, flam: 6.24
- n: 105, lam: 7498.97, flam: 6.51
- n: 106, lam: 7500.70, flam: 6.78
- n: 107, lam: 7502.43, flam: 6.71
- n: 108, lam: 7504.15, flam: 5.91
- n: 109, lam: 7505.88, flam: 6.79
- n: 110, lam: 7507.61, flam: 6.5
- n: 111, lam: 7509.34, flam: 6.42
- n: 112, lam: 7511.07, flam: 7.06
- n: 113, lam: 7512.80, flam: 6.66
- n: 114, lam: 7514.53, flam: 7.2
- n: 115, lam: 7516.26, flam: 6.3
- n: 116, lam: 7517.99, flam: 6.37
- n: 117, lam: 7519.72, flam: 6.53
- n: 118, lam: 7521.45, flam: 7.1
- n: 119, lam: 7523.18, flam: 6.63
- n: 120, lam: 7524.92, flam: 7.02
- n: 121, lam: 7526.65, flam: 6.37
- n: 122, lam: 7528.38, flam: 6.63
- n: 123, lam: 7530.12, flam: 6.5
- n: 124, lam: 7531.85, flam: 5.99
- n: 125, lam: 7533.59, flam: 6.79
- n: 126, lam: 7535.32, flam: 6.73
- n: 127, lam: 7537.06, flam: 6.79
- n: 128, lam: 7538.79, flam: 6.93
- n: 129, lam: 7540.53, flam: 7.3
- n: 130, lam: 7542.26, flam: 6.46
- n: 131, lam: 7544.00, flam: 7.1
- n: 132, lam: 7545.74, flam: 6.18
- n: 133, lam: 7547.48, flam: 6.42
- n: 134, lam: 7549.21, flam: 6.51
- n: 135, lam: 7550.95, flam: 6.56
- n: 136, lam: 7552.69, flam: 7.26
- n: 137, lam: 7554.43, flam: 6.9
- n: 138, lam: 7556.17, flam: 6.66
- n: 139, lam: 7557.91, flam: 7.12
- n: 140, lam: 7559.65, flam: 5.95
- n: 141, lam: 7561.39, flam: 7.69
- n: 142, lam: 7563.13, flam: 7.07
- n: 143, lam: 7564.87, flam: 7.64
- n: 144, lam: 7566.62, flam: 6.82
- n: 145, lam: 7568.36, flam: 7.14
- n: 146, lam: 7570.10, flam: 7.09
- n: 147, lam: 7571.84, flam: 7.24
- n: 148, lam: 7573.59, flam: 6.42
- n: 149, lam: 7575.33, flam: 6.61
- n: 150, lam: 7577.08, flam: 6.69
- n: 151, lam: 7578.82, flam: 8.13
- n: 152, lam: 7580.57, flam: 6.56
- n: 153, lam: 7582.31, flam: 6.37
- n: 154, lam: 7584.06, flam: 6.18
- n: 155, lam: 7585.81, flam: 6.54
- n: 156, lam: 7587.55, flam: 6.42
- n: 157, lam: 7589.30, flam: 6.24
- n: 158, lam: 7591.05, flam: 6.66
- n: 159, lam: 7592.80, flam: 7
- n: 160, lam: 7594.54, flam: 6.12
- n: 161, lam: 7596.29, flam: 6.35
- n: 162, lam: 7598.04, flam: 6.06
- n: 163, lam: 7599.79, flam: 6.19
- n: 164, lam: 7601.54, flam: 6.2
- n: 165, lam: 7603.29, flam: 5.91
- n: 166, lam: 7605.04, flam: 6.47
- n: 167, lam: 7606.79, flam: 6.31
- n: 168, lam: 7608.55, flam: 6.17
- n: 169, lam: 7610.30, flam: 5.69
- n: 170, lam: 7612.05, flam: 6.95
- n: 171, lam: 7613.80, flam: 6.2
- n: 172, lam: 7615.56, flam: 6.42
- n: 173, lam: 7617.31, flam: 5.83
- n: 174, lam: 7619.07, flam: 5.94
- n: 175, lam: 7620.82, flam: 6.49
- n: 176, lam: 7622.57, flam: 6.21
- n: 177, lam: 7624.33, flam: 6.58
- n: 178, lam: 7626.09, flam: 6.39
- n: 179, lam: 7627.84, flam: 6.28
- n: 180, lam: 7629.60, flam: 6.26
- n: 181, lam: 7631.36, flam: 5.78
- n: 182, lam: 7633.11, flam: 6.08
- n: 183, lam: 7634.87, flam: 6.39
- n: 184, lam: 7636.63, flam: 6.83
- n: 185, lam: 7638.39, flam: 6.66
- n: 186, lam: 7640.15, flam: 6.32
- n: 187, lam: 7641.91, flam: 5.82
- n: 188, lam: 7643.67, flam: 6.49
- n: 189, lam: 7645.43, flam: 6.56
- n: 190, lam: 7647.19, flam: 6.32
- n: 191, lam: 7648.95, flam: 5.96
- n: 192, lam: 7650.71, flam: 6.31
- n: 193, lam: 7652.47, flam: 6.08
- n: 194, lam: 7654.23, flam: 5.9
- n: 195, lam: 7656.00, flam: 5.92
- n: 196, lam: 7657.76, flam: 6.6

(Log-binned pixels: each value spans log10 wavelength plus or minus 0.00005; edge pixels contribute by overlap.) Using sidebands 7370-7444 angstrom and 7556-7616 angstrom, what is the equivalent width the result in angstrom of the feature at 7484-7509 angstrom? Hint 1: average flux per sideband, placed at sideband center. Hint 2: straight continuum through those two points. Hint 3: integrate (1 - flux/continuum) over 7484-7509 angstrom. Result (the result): 0.48 angstrom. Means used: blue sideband 6.51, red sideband 6.61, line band 6.43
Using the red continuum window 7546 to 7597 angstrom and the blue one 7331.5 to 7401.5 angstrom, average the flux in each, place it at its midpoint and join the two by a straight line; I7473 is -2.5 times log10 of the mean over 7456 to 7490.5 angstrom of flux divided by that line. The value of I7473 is 0.04 mag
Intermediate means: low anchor 6.52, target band 6.41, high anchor 6.77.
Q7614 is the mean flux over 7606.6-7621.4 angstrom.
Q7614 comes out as 6.21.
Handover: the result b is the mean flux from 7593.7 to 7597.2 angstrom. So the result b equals 6.23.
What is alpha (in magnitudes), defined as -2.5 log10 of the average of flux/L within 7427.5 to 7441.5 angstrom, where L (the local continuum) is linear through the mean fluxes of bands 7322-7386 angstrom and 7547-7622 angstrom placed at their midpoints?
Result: -0.01 mag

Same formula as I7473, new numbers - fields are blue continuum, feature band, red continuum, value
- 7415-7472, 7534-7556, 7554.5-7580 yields 0.03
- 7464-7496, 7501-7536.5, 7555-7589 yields -0.01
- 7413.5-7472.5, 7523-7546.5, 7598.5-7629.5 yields -0.05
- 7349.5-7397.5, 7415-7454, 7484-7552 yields -0.01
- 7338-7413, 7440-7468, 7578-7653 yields -0.02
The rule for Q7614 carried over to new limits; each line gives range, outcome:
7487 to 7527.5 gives 6.54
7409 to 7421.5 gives 6.28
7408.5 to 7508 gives 6.46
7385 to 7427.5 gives 6.44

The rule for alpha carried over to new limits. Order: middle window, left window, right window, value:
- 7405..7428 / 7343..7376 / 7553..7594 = 0.03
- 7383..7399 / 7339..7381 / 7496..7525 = 0.03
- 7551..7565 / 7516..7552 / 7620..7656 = -0.07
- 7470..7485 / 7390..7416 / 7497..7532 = 0.05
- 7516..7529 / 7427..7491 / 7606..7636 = -0.04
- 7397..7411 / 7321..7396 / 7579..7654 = -0.06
